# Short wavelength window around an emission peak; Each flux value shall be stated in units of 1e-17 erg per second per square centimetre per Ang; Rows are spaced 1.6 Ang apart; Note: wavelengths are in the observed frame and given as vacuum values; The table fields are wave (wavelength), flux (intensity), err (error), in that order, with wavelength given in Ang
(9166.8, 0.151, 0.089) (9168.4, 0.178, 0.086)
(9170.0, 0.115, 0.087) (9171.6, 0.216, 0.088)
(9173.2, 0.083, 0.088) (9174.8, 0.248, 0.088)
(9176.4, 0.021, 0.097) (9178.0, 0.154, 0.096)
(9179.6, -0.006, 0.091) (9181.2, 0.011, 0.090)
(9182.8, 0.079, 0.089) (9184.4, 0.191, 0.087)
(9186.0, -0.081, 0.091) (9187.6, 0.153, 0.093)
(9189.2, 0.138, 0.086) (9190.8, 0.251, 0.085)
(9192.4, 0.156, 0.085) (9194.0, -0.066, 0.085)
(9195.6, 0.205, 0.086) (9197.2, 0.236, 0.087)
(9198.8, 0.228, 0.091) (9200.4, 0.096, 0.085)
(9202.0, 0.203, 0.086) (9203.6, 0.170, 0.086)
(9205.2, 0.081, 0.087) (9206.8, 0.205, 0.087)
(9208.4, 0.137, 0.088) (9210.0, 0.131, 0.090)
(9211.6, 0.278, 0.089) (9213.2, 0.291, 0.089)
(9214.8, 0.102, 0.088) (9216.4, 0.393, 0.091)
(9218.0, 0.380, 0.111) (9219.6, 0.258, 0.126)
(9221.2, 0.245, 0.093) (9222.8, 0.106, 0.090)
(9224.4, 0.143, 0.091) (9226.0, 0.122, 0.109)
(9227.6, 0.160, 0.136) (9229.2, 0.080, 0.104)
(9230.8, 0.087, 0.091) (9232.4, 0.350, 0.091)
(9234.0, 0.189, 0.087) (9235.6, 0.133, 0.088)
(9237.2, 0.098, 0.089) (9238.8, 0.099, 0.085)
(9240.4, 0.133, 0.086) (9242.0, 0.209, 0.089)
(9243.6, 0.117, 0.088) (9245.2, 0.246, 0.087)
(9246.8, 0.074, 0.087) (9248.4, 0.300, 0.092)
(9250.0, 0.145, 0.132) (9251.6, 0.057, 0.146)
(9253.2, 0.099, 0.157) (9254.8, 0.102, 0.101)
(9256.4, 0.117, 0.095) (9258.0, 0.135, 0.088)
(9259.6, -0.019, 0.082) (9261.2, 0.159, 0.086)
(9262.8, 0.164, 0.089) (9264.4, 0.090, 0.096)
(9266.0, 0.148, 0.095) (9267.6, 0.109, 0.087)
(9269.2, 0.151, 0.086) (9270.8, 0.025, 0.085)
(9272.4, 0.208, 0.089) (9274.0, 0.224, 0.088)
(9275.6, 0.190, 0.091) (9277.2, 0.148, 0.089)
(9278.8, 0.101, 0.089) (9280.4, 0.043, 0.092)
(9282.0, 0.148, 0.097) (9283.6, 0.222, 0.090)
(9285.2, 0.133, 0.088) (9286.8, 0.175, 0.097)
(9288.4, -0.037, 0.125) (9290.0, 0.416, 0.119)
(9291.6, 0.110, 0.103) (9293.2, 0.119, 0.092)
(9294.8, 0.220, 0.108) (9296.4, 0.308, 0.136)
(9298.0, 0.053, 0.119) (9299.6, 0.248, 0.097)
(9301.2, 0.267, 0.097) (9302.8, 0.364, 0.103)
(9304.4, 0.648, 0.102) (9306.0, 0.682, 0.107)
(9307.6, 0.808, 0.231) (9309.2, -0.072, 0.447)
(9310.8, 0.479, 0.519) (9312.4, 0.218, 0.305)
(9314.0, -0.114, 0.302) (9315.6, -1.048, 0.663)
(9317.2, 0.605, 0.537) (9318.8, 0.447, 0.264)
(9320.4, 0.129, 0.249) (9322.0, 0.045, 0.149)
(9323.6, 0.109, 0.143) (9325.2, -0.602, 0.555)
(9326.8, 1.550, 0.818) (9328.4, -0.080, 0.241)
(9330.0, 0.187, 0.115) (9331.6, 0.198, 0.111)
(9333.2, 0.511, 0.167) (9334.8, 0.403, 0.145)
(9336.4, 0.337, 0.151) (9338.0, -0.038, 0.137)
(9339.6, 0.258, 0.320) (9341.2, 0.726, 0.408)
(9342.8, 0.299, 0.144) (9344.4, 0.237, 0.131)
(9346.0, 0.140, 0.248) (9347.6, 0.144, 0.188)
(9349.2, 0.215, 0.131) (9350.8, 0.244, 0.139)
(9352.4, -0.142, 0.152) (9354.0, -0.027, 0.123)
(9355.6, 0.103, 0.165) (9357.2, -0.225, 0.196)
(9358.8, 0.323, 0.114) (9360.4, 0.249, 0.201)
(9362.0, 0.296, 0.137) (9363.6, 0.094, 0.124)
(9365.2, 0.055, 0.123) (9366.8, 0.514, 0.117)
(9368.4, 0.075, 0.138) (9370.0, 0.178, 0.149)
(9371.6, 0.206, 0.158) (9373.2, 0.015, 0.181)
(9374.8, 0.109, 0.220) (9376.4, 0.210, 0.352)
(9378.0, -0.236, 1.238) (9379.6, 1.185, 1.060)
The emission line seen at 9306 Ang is [O III] 5007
